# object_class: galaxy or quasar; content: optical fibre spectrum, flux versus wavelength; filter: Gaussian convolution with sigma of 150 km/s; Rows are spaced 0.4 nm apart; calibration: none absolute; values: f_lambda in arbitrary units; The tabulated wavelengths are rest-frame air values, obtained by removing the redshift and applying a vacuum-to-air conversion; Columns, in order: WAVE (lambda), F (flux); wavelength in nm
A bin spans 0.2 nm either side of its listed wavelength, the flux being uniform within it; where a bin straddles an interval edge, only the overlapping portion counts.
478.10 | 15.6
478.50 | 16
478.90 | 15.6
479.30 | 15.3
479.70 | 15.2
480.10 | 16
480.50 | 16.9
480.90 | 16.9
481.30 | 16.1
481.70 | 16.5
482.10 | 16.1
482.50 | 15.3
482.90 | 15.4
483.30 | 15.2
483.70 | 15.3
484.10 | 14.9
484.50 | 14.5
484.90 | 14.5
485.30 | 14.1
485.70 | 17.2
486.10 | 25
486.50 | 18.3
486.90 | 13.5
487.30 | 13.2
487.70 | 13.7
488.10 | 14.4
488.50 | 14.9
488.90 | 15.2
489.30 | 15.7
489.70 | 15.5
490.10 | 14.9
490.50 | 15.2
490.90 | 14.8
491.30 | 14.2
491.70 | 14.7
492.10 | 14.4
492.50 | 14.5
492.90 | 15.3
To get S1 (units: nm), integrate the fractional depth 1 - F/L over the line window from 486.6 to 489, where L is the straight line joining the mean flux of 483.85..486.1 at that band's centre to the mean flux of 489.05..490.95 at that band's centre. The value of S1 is 0.196 nm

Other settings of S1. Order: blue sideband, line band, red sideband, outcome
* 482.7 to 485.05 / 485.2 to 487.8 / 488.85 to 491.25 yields -0.27 nm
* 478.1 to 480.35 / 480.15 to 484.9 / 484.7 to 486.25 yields 0.25 nm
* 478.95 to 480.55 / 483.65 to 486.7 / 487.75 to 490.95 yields -0.29 nm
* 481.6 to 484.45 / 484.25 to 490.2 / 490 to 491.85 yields -0.22 nm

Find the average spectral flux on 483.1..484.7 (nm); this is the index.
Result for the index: 15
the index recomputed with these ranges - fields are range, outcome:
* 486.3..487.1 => 15.9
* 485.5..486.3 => 21.1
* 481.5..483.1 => 15.8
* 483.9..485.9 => 15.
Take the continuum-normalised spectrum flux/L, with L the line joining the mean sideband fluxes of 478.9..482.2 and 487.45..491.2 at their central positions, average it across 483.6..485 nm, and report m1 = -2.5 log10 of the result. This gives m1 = 0.06 mag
